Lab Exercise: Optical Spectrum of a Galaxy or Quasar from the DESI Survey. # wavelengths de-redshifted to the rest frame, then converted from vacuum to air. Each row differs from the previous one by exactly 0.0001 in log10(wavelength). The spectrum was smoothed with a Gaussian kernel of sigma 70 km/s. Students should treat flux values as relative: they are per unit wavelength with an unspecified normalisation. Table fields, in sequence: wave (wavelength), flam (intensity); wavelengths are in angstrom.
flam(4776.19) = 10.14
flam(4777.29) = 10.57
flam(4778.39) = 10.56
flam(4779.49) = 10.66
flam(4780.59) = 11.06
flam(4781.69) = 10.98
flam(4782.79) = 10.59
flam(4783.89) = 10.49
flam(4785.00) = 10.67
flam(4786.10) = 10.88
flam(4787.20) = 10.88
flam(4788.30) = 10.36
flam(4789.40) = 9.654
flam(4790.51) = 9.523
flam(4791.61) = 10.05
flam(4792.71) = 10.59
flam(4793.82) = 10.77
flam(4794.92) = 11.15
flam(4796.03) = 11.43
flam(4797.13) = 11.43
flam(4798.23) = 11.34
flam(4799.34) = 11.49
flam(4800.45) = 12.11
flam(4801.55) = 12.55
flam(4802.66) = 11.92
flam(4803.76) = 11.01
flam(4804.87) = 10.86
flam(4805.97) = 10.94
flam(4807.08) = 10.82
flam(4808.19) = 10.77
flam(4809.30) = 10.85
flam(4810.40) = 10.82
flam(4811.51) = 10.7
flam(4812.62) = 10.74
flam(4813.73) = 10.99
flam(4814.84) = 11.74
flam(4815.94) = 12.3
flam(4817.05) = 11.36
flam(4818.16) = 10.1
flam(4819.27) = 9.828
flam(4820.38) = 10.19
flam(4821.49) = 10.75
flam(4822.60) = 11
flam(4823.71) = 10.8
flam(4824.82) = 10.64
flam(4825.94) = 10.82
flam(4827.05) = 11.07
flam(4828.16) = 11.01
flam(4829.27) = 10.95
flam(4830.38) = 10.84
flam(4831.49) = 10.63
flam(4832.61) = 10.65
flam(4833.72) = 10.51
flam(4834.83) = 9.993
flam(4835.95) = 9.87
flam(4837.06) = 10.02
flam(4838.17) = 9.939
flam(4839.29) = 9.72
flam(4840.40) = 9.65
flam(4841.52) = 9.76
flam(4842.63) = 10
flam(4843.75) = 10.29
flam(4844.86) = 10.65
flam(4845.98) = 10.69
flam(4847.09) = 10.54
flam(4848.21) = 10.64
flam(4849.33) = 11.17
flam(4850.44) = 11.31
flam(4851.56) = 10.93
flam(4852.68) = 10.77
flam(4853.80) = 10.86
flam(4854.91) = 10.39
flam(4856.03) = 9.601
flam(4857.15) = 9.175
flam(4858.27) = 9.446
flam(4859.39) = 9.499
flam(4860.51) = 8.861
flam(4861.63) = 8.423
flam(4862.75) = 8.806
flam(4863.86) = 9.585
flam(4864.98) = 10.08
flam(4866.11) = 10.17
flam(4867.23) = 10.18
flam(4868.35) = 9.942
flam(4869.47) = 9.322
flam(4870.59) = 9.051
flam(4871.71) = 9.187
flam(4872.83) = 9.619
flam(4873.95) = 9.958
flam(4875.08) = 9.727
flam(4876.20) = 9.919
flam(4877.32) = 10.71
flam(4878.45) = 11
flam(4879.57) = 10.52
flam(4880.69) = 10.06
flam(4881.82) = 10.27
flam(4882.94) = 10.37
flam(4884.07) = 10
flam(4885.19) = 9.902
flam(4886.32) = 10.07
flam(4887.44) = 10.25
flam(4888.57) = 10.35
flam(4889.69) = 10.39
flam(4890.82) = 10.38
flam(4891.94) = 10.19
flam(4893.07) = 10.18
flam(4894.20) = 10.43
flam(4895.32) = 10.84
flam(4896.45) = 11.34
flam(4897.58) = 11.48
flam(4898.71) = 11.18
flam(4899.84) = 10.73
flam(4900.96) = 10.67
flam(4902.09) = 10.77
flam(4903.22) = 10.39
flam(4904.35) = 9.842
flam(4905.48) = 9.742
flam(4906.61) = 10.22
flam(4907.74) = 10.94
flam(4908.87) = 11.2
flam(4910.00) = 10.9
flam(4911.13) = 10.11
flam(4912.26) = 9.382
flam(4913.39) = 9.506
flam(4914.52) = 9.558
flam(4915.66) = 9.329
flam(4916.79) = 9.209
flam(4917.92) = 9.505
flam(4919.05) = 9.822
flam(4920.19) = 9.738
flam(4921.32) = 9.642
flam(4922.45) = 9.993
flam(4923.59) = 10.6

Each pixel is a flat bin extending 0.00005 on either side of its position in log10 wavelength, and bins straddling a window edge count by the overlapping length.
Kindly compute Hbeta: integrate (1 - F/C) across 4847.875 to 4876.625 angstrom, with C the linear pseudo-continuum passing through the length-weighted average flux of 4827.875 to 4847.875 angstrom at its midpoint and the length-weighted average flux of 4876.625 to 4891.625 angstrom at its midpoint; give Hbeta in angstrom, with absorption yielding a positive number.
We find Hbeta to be 1.3 angstrom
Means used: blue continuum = 10.3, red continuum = 10.3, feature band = 9.86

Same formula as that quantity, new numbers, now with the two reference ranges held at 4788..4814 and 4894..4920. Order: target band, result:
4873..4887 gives 0.4 angstrom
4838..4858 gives 0.6 angstrom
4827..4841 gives 0.5 angstrom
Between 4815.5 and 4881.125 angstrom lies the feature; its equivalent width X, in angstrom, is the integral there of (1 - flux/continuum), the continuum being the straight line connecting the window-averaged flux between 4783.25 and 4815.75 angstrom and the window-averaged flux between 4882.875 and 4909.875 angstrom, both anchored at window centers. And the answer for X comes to 3.1 angstrom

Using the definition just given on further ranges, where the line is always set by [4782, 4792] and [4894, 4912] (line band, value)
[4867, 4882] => 0.90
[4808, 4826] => -0.71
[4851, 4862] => 0.75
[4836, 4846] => 0.44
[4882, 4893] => 0.42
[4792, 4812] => -1.51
